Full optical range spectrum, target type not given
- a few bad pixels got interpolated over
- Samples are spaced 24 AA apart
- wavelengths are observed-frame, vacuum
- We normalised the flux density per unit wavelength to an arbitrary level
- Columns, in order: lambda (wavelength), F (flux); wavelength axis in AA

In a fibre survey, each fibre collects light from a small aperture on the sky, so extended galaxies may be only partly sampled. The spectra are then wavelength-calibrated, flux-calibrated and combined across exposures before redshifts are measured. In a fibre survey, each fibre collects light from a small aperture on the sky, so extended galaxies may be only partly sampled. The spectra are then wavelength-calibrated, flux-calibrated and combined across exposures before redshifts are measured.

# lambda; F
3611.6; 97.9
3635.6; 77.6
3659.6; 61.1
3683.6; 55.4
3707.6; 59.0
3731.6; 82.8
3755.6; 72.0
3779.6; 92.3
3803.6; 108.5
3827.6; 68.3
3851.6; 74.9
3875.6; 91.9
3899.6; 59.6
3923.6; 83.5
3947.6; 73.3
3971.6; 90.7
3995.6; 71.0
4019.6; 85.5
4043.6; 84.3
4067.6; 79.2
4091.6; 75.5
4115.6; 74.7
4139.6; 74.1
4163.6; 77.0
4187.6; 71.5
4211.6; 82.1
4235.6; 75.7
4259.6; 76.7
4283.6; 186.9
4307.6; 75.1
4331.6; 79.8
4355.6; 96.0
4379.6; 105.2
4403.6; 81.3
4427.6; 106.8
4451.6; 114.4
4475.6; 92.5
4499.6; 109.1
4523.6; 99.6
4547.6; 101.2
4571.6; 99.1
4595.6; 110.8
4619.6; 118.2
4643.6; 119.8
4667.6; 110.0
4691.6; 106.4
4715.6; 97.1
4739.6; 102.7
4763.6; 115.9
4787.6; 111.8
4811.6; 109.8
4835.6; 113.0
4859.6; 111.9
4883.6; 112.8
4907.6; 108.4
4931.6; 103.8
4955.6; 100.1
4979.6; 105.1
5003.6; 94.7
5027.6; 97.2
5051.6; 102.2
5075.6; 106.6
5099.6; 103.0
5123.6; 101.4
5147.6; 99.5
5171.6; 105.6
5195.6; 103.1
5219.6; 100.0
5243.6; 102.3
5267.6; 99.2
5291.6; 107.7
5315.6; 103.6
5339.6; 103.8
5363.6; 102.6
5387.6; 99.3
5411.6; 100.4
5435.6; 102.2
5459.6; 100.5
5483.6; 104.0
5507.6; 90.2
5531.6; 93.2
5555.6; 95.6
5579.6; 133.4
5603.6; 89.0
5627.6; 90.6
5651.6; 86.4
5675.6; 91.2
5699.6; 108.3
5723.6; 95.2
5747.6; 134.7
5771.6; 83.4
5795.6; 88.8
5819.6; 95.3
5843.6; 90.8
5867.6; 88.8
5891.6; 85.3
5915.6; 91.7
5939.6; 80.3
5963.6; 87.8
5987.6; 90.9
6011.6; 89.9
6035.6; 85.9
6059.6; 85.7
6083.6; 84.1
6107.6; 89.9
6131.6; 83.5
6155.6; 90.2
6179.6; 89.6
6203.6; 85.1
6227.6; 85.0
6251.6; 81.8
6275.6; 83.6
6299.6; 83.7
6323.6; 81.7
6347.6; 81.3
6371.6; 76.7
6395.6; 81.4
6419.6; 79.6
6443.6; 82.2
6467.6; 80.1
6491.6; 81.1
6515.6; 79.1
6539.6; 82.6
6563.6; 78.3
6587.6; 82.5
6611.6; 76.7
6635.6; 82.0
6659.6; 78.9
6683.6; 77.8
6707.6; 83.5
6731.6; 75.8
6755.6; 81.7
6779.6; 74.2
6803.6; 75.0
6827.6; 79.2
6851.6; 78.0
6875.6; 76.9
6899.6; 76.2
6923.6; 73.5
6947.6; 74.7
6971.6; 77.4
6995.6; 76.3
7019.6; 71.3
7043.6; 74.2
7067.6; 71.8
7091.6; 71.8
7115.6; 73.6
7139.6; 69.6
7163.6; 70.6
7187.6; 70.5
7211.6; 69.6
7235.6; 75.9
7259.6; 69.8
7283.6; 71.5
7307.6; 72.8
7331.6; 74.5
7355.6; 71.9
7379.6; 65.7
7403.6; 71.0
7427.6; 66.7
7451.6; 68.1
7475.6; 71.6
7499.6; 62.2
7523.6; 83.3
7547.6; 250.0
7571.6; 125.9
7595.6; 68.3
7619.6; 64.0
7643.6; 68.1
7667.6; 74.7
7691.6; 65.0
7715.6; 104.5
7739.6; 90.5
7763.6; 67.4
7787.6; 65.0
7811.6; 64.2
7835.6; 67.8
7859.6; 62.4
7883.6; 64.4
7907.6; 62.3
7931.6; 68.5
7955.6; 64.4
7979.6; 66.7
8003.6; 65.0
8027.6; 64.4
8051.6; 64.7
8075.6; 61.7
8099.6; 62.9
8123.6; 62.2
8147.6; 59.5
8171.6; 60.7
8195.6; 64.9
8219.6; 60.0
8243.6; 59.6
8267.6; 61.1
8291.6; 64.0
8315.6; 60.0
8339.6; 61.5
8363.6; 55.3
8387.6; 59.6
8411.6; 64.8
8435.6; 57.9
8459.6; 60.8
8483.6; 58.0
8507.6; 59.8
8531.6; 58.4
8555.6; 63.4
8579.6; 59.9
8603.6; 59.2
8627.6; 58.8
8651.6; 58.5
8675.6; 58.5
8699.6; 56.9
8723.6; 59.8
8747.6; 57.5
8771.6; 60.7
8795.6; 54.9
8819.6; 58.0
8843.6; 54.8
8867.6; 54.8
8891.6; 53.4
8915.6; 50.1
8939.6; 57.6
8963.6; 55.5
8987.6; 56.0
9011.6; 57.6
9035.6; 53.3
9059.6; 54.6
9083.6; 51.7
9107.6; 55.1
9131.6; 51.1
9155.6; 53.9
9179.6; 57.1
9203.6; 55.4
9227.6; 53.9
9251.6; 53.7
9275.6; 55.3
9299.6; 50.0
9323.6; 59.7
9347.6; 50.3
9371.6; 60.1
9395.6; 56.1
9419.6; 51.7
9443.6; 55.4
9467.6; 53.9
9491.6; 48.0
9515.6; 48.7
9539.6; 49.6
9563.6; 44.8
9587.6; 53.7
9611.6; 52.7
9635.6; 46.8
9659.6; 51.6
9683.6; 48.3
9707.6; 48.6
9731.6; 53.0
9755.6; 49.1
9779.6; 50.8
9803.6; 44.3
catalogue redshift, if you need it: 0.149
